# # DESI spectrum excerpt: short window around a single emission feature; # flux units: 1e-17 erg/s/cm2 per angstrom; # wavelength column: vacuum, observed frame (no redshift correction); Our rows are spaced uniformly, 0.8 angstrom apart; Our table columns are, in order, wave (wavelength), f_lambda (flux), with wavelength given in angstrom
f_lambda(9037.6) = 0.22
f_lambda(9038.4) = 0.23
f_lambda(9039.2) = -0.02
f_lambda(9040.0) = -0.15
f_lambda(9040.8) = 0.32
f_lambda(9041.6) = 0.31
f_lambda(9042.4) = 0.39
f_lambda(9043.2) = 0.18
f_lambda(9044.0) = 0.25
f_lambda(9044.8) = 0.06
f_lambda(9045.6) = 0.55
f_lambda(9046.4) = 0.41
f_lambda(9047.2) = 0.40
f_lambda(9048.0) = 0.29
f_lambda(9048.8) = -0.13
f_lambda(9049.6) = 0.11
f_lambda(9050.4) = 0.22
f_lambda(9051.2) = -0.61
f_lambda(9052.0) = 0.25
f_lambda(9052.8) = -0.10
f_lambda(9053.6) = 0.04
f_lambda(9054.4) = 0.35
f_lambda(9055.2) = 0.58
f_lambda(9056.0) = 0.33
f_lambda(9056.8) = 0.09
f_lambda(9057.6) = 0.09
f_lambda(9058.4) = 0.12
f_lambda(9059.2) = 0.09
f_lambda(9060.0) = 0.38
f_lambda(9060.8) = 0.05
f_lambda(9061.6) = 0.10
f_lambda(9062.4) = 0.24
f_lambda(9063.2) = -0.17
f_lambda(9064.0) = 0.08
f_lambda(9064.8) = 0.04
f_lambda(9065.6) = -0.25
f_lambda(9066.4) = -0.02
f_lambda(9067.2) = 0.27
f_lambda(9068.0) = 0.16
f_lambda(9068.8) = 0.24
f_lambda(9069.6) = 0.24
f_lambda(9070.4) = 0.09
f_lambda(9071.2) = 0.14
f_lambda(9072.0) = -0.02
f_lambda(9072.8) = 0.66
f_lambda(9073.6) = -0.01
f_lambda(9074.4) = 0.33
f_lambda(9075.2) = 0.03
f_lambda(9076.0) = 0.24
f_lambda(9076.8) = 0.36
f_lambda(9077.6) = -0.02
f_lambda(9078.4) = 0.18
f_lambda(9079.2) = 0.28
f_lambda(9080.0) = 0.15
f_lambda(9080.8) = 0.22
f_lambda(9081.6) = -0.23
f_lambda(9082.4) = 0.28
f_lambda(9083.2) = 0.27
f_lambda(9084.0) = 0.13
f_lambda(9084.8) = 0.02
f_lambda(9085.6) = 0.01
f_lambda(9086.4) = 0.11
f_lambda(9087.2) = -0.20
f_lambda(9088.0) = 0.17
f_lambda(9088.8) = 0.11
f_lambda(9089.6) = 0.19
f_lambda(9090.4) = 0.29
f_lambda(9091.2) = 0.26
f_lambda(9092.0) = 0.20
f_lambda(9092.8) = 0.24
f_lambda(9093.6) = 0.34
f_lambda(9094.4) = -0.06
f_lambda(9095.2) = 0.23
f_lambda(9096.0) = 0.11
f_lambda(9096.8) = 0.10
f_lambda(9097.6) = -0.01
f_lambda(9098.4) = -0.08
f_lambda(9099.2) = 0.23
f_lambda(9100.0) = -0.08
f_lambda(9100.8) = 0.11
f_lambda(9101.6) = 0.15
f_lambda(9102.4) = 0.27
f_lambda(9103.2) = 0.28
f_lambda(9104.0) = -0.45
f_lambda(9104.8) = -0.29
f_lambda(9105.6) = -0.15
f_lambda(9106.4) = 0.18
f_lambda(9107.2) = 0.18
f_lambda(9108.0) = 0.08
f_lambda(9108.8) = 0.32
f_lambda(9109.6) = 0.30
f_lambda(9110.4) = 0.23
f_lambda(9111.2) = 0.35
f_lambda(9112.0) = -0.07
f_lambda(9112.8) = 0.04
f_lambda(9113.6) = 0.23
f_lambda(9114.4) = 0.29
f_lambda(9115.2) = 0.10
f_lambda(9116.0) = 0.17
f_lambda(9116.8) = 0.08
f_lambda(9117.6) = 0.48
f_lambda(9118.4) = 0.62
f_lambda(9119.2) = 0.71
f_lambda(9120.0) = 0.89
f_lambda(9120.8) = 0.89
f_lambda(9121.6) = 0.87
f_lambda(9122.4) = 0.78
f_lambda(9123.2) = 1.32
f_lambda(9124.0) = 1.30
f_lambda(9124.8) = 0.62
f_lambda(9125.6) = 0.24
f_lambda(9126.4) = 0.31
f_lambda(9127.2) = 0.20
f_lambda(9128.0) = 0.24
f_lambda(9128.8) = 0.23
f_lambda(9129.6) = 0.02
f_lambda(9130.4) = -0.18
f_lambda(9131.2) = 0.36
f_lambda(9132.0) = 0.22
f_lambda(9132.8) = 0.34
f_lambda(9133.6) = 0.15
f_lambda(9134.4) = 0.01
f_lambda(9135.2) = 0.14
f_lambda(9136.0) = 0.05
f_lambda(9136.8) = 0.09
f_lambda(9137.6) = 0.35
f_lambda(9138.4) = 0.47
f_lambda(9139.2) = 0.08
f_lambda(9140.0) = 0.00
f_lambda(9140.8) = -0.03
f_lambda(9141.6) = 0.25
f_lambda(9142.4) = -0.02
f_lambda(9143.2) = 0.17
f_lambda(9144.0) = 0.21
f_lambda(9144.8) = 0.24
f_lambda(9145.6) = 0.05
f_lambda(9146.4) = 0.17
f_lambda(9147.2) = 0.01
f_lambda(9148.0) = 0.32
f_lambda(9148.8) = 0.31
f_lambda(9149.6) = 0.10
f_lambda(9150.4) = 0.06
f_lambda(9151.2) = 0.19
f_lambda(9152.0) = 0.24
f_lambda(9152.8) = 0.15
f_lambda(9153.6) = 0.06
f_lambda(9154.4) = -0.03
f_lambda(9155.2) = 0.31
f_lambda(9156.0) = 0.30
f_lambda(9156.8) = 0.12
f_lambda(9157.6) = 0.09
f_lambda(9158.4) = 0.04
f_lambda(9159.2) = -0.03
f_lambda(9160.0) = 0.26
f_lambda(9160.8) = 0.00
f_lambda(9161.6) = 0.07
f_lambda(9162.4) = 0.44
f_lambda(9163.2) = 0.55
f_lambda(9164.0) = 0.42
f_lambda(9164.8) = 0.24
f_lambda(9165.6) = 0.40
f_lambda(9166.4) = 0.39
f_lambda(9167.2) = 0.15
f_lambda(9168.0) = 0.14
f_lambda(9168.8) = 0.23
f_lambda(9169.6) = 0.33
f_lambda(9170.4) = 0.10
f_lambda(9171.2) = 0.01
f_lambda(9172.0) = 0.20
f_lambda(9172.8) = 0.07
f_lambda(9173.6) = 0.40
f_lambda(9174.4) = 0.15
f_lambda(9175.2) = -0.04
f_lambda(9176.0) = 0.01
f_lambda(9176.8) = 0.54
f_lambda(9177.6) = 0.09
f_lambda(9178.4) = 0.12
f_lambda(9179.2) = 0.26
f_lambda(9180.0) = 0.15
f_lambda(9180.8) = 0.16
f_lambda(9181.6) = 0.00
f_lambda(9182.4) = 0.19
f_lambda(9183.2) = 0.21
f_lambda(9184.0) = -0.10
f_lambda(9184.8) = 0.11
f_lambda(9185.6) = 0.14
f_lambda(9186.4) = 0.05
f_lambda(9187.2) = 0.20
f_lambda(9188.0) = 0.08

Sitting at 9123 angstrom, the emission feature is H-beta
